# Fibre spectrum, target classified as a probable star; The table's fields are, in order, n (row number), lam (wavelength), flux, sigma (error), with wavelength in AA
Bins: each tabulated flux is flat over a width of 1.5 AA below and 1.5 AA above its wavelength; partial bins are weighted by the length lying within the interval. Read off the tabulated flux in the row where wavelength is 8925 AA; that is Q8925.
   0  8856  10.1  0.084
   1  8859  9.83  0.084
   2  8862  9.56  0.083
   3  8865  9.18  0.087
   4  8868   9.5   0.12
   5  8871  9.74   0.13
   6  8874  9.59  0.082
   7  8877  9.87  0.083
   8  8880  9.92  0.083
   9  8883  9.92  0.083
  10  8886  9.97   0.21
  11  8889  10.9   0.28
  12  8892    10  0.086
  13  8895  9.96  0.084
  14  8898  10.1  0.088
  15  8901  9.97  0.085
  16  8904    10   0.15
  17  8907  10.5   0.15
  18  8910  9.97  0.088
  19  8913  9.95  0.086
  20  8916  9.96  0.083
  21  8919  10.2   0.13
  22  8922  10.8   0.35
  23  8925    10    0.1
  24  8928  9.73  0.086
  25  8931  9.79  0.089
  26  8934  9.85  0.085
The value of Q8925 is 10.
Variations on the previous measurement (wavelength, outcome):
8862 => 9.56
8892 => 10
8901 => 9.97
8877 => 9.87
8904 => 10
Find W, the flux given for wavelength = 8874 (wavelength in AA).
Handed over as 9.59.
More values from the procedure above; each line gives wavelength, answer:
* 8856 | 10.1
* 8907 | 10.5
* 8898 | 10.1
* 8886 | 9.97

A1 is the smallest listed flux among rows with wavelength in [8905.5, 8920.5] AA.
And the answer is 9.95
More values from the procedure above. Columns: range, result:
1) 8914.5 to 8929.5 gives 9.73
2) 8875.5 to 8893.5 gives 9.87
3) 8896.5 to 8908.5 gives 9.97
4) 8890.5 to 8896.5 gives 9.96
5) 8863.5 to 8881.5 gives 9.18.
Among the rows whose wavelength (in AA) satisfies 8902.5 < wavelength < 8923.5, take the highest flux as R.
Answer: 10.8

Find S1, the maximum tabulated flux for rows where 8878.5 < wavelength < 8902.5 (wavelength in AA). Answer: 10.9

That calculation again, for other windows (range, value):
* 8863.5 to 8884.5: 9.92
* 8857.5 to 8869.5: 9.83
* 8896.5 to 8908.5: 10.5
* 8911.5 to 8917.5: 9.96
